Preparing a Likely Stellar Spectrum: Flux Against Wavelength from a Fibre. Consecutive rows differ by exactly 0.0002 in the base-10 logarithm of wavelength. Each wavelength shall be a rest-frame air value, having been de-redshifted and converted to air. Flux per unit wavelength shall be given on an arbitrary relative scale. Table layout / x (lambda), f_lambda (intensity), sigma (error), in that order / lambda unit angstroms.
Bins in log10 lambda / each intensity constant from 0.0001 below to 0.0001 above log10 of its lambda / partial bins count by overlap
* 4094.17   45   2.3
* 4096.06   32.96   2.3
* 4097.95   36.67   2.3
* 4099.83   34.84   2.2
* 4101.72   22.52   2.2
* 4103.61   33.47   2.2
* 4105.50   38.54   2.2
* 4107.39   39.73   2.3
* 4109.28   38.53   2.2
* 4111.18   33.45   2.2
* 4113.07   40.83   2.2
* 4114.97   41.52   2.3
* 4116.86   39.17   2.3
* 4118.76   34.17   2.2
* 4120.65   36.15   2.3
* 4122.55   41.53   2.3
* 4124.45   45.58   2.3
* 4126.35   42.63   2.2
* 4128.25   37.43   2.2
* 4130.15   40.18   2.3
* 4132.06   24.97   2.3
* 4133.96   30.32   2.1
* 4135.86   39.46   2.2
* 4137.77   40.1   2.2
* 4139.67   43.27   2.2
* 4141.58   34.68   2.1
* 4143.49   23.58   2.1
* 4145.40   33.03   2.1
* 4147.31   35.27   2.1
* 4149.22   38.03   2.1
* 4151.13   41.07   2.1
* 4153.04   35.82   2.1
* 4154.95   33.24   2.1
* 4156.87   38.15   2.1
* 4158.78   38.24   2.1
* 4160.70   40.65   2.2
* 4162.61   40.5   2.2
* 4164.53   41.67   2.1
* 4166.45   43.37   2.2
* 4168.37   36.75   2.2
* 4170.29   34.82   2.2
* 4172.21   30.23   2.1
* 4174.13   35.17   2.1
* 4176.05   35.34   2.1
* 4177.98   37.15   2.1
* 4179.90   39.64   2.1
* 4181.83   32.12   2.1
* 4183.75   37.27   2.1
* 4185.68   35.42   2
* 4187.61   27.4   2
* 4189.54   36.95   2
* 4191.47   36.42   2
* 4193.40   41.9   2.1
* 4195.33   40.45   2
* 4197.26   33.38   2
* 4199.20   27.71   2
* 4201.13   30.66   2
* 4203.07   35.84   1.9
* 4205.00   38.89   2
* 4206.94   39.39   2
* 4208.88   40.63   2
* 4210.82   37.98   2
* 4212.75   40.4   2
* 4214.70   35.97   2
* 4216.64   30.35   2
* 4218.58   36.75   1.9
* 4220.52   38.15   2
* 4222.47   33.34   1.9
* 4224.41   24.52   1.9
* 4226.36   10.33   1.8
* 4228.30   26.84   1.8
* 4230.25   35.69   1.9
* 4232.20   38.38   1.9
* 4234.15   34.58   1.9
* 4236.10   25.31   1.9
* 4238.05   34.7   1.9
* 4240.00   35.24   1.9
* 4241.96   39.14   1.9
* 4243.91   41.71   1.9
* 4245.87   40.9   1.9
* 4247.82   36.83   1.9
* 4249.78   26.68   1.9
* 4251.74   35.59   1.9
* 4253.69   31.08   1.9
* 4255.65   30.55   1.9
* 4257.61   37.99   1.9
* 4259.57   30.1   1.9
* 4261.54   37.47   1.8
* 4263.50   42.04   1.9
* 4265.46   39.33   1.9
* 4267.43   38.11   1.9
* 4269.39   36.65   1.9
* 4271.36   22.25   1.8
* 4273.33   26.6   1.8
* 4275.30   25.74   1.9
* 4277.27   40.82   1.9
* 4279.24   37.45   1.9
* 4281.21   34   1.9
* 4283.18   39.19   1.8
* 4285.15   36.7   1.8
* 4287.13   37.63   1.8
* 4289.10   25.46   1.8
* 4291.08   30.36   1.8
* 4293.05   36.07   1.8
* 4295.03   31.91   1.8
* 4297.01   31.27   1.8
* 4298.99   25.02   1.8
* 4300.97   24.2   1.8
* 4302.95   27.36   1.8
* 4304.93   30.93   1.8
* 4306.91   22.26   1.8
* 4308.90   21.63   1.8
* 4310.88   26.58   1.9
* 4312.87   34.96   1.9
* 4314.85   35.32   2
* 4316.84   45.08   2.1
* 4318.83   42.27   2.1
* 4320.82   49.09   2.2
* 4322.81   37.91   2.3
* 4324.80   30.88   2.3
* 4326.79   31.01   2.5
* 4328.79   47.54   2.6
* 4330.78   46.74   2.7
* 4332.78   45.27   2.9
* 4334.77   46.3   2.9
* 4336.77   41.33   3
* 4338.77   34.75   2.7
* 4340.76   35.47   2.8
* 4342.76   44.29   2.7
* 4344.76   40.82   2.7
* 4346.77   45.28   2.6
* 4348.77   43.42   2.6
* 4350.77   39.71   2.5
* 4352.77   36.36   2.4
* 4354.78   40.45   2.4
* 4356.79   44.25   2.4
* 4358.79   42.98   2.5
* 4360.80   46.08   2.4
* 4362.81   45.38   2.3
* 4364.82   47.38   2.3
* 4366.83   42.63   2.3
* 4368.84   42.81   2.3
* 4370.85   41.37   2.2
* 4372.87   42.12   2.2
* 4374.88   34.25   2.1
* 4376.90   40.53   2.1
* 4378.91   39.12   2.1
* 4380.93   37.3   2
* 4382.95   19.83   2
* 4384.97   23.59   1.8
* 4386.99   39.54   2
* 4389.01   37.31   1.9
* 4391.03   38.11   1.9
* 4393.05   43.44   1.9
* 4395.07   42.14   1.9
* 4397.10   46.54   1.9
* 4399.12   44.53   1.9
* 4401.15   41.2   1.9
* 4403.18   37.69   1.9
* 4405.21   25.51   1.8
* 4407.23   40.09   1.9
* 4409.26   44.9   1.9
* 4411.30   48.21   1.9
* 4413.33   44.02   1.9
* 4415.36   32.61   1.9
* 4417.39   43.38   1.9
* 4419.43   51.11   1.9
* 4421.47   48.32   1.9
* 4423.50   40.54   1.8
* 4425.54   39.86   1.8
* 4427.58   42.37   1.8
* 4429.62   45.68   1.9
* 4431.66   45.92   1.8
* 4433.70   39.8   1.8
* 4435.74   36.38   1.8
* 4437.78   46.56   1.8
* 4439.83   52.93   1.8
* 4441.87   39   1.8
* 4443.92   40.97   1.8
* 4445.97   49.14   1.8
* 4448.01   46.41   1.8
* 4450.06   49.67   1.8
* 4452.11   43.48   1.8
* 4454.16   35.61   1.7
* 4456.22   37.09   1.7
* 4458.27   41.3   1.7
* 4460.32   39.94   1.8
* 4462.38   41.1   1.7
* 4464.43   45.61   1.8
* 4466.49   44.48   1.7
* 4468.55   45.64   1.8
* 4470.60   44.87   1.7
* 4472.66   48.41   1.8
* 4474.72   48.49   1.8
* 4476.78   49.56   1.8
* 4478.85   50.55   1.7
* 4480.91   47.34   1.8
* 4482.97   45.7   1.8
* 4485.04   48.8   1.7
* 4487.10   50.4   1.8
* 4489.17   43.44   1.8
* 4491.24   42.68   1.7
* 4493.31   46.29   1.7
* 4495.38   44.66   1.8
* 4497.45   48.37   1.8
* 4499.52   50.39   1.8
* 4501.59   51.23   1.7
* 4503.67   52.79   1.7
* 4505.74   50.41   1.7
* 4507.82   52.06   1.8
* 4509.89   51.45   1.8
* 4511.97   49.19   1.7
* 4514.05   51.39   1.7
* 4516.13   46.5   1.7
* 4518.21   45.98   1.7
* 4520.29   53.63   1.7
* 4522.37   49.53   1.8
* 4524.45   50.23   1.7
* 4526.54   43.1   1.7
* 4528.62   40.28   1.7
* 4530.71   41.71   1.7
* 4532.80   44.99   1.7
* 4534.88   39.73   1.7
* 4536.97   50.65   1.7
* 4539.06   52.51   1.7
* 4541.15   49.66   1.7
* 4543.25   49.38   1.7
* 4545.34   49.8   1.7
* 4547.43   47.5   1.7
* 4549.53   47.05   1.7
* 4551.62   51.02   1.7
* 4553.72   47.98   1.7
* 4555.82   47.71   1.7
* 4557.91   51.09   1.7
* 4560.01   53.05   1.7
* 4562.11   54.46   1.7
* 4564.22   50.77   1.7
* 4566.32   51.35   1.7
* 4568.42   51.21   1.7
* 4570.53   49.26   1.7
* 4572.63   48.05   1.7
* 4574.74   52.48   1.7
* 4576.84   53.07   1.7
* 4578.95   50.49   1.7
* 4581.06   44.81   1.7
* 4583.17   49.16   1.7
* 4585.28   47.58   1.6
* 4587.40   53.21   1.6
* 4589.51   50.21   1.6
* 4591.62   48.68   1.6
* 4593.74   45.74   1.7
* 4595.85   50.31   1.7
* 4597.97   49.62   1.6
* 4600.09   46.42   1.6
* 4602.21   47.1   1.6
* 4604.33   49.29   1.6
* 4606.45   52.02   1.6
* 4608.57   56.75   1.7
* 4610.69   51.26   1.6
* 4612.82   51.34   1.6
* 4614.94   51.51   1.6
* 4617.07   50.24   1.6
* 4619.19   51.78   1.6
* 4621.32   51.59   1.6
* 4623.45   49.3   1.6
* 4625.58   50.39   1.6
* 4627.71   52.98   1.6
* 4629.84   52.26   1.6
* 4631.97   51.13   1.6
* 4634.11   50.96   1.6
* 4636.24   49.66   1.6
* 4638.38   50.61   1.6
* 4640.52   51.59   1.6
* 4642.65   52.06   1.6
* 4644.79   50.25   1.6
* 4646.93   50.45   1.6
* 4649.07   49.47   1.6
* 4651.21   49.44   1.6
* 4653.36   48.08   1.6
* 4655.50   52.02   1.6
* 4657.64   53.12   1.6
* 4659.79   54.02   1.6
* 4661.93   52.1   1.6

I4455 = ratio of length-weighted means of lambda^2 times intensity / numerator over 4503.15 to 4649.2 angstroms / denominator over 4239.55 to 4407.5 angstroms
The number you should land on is 1.5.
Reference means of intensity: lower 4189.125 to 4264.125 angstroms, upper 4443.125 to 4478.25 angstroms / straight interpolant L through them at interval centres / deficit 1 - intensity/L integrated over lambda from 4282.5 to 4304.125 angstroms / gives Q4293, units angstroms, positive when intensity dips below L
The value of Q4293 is 3.5 angstroms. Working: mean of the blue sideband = 34.6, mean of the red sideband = 44.3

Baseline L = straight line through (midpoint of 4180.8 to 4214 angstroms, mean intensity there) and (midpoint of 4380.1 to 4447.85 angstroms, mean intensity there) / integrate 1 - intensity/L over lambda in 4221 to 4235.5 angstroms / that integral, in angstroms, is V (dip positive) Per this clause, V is 2.9 angstroms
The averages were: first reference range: 36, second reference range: 41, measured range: 29.3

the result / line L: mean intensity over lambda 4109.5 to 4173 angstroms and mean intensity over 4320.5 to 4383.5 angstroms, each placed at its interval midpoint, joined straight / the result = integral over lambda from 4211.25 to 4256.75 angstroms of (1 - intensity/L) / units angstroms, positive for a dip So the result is 6.5 angstroms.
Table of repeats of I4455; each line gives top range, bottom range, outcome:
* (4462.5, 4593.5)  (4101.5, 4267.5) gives 1.59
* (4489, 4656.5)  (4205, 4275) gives 1.69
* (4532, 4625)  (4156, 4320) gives 1.70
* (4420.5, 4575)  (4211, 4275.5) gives 1.58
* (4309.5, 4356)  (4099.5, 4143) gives 1.19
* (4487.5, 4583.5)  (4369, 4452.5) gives 1.25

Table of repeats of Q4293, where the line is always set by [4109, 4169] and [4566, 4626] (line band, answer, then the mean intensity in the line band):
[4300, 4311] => 4.4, 25.4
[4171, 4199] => 2.5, 35.4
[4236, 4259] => 3.2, 34.9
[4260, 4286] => 4.0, 35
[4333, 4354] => 1.1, 40.9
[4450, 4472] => 1.9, 42.4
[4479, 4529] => -0.7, 48.3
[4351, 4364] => 0.3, 42.5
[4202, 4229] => 4.1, 33.6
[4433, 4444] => 0.7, 42.8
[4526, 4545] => 1.0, 46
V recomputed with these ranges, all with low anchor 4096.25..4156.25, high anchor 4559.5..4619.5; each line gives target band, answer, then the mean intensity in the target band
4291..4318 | 7.4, 30.3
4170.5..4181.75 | 0.8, 35.2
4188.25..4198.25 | 0.2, 37.5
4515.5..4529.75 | 0.4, 47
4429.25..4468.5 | 2.4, 43.2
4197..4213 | 1.1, 36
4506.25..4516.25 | -0.5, 50.4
